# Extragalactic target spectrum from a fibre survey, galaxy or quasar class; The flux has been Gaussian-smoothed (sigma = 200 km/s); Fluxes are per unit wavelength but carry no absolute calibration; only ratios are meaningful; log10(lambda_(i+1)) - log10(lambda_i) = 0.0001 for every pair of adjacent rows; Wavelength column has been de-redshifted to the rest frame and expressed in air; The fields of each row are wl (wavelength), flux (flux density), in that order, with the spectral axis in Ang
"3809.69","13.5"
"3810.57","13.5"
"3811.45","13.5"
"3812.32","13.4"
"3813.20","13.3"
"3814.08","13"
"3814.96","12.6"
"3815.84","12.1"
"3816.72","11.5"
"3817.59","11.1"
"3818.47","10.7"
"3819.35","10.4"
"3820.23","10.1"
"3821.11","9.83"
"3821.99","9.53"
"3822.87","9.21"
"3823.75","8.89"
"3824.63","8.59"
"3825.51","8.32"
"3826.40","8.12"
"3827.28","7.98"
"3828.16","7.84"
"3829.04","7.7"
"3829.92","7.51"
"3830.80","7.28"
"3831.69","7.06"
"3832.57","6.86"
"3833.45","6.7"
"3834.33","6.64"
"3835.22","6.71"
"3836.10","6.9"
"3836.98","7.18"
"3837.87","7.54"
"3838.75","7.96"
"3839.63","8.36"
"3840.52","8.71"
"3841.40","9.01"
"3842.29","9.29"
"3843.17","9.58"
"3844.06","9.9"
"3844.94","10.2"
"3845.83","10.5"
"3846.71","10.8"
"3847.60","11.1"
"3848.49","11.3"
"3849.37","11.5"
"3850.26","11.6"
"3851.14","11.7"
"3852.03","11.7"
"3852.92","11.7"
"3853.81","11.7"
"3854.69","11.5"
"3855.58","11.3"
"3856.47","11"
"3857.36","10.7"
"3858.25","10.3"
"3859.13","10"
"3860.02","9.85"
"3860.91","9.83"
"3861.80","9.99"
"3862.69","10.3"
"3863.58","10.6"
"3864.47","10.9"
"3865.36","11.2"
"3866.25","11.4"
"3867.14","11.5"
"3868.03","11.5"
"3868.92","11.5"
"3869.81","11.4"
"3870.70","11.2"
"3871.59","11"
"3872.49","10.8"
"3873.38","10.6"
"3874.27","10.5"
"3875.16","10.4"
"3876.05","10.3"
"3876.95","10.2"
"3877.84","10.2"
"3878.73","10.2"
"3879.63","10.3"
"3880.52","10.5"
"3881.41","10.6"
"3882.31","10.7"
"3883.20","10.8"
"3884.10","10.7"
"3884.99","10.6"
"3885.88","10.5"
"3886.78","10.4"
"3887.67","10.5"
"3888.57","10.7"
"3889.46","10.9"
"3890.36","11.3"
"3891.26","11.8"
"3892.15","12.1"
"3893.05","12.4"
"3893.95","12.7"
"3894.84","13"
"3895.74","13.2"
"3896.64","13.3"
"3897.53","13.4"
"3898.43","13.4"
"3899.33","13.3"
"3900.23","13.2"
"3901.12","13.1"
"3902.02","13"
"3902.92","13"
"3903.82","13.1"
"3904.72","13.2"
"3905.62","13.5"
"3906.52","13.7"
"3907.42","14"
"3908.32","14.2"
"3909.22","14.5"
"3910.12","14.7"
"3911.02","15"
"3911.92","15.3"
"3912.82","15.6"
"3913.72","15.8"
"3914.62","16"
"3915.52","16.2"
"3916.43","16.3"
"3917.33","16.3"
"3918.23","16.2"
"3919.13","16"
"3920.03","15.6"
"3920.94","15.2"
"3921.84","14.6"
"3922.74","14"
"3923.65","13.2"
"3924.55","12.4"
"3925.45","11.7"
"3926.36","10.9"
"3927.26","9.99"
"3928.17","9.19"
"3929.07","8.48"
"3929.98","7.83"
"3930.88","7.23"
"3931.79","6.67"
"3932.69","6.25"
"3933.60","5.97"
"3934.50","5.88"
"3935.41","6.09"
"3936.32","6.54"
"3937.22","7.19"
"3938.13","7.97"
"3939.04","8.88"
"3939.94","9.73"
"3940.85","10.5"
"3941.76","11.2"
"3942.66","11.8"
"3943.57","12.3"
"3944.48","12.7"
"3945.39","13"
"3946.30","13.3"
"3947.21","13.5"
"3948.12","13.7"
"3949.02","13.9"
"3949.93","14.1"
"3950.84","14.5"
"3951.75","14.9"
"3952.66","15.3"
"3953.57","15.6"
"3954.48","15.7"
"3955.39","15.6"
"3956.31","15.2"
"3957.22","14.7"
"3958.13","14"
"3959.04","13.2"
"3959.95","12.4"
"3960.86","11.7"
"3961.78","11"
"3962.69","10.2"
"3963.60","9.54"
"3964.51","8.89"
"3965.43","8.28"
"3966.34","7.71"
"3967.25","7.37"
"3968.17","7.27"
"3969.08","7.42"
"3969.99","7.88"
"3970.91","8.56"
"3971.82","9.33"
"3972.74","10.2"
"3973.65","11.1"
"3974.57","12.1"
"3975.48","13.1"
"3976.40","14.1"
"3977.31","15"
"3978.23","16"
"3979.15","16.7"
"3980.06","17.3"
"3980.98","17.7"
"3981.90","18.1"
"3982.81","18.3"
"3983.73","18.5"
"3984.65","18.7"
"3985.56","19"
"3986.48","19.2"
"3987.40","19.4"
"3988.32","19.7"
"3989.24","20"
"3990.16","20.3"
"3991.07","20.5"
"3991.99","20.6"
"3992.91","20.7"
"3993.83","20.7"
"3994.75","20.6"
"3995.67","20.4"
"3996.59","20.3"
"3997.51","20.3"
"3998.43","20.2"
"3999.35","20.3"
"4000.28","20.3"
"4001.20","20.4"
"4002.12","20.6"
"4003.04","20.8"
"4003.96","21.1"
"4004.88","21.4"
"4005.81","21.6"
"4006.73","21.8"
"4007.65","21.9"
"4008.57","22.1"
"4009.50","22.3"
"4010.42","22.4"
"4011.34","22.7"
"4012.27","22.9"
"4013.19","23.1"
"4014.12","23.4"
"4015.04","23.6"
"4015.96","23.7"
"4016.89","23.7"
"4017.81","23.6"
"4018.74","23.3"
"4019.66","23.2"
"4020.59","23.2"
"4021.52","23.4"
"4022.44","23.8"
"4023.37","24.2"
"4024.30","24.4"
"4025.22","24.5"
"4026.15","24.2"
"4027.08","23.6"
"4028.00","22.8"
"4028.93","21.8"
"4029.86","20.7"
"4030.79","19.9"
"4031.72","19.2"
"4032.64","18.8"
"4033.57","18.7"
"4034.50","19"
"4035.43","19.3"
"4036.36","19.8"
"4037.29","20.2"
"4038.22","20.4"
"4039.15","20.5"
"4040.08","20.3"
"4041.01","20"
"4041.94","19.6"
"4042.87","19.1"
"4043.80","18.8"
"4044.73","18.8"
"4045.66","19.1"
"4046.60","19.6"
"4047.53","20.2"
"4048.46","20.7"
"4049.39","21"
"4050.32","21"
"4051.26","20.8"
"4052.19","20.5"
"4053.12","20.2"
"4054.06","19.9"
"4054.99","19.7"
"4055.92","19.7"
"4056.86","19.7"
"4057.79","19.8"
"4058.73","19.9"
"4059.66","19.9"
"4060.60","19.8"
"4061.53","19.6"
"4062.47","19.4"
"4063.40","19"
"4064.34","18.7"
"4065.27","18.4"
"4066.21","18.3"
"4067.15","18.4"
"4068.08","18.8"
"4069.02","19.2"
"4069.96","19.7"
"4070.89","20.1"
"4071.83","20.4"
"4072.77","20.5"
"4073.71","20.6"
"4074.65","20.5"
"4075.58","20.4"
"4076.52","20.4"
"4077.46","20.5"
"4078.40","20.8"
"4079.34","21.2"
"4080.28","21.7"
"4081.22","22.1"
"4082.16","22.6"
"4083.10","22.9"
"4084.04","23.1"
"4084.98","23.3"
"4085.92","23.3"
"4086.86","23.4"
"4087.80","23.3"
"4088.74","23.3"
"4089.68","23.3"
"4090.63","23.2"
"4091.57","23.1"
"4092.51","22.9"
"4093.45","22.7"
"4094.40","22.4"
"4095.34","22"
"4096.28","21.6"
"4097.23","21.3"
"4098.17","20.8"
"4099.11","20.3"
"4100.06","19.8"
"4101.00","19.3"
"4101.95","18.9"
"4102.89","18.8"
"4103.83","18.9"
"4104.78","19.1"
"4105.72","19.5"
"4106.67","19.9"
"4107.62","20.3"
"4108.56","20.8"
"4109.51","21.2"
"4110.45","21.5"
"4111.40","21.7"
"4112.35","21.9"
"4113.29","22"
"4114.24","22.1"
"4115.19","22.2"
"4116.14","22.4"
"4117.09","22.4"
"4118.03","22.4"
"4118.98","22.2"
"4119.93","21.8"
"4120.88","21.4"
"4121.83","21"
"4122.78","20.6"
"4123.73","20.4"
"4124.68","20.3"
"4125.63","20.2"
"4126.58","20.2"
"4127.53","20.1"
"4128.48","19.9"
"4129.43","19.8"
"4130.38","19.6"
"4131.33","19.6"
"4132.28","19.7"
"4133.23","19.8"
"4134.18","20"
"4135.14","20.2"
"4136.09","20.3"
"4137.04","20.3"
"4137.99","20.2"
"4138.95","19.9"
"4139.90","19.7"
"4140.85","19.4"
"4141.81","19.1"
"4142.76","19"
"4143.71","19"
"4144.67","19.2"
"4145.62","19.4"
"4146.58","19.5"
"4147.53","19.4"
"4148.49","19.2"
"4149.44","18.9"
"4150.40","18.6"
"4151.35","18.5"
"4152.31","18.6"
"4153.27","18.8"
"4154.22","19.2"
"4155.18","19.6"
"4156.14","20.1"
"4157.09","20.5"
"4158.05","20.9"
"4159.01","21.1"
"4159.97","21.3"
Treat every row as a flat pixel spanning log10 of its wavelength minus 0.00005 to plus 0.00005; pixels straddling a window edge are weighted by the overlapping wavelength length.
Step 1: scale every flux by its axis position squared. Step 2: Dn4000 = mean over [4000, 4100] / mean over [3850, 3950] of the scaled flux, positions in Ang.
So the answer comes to 1.96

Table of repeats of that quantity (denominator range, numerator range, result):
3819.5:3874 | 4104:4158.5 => 2.40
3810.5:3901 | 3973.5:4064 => 2.10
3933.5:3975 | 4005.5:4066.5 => 1.98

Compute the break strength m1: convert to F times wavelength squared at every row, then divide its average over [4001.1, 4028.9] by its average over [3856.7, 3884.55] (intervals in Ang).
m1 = 2.3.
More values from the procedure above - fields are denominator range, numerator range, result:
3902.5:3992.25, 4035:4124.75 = 1.69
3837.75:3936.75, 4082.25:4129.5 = 2.08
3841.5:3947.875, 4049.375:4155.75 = 1.97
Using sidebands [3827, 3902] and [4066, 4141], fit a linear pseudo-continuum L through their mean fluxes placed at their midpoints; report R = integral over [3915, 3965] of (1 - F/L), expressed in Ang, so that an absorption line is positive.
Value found 6.6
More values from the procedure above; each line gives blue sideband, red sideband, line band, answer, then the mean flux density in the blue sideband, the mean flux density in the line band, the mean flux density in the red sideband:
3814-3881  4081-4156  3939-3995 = 2.5 Ang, 9.93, 14.1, 20.7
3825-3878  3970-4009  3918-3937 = 5.2 Ang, 9.78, 10.4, 18.2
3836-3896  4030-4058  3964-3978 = 5.3 Ang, 10.6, 9.99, 19.8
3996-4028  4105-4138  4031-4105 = 3.8 Ang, 22.4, 20.5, 20.8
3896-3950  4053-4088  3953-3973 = 4.7 Ang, 12.3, 11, 20.5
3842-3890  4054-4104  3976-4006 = -4.8 Ang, 10.7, 19.3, 20.8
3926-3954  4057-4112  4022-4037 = -4.2 Ang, 10.5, 21.5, 20.8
